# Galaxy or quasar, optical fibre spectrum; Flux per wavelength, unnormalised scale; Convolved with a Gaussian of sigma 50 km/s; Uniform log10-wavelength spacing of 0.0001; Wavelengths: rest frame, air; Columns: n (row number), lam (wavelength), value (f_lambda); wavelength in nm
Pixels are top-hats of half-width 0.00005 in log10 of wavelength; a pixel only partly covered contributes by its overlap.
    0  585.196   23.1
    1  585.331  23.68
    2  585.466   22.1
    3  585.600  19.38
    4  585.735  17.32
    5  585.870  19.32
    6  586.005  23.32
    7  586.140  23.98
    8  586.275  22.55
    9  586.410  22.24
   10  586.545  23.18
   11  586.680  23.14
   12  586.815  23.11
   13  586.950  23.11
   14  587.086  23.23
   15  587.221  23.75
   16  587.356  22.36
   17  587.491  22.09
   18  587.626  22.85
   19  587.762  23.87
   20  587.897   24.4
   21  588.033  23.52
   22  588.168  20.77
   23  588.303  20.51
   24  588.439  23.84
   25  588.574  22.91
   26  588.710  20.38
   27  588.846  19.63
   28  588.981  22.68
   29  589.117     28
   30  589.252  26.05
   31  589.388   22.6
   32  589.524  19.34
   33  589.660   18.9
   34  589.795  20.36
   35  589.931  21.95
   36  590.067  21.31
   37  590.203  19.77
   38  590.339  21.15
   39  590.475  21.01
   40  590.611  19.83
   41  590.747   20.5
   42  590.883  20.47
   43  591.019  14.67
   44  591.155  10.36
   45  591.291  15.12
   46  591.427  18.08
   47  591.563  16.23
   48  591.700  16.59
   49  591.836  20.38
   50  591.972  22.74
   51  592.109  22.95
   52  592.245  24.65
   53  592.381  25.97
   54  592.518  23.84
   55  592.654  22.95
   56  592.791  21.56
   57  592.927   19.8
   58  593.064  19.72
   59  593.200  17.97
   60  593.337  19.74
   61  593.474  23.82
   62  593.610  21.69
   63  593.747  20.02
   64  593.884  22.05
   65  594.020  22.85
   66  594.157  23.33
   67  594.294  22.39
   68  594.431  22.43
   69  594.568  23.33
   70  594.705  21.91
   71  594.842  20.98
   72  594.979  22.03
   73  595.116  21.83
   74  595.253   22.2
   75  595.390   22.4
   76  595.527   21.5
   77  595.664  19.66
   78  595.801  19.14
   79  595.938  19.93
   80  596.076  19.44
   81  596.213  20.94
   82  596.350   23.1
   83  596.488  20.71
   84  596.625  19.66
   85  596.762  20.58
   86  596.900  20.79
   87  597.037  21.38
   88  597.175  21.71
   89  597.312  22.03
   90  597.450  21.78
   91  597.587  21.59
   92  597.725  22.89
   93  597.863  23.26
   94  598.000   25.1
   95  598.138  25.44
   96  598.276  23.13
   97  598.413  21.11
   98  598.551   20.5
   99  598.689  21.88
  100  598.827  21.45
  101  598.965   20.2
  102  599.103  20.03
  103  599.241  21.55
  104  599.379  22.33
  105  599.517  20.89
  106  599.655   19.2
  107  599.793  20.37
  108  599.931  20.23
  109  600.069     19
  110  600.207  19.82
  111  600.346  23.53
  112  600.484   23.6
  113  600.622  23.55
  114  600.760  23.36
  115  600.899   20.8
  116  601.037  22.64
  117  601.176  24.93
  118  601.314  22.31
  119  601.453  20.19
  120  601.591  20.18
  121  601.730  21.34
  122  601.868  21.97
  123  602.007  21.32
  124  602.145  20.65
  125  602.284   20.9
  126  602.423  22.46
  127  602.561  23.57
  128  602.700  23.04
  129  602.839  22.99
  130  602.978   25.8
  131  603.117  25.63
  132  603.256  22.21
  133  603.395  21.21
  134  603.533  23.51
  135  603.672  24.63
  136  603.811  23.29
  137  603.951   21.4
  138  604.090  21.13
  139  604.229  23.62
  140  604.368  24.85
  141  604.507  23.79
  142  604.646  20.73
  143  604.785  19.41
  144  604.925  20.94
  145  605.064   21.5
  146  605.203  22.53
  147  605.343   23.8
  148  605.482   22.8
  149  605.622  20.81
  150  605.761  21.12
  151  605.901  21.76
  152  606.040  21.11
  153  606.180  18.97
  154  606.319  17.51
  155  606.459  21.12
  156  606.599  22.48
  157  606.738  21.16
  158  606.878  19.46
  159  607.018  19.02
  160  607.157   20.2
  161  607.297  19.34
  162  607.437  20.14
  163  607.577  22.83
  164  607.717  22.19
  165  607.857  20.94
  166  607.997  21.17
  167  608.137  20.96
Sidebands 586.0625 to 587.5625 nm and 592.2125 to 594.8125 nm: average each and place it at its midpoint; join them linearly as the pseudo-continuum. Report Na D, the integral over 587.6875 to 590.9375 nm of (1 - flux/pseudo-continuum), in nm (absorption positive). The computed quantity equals 0.12 nm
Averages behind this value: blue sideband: 23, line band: 21.8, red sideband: 22.1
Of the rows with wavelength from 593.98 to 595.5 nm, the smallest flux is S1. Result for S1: 20.98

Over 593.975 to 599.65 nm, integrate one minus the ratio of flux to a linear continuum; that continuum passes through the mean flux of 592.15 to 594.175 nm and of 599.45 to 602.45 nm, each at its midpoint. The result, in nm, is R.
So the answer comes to 0.03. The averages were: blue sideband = 22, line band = 21.7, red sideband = 21.5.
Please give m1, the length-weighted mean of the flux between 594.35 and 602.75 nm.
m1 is 21.6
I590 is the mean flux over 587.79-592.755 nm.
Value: 21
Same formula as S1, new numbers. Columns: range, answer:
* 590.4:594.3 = 10.36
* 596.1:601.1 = 19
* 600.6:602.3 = 20.18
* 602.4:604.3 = 21.13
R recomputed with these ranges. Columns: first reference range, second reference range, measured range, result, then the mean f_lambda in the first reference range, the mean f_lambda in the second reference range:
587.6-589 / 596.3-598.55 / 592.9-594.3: 0.060 nm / 22.3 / 22.1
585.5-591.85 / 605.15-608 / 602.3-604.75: -0.244 nm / 21.1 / 21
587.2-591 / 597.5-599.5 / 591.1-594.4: 0.192 nm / 21.8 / 22.1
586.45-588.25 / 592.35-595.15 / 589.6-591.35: 0.277 nm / 23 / 21.9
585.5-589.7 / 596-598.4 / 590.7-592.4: 0.250 nm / 22.4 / 21.9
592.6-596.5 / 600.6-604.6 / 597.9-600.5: 0.067 nm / 21.4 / 22.6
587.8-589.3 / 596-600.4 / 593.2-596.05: 0.058 nm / 23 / 21.4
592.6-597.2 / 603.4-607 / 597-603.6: -0.174 nm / 21.3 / 21.7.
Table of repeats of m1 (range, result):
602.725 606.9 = 22.1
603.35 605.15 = 22.3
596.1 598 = 21.7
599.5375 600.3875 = 20.3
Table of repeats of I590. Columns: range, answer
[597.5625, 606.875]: 22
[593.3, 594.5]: 22.1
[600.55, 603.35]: 22.5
